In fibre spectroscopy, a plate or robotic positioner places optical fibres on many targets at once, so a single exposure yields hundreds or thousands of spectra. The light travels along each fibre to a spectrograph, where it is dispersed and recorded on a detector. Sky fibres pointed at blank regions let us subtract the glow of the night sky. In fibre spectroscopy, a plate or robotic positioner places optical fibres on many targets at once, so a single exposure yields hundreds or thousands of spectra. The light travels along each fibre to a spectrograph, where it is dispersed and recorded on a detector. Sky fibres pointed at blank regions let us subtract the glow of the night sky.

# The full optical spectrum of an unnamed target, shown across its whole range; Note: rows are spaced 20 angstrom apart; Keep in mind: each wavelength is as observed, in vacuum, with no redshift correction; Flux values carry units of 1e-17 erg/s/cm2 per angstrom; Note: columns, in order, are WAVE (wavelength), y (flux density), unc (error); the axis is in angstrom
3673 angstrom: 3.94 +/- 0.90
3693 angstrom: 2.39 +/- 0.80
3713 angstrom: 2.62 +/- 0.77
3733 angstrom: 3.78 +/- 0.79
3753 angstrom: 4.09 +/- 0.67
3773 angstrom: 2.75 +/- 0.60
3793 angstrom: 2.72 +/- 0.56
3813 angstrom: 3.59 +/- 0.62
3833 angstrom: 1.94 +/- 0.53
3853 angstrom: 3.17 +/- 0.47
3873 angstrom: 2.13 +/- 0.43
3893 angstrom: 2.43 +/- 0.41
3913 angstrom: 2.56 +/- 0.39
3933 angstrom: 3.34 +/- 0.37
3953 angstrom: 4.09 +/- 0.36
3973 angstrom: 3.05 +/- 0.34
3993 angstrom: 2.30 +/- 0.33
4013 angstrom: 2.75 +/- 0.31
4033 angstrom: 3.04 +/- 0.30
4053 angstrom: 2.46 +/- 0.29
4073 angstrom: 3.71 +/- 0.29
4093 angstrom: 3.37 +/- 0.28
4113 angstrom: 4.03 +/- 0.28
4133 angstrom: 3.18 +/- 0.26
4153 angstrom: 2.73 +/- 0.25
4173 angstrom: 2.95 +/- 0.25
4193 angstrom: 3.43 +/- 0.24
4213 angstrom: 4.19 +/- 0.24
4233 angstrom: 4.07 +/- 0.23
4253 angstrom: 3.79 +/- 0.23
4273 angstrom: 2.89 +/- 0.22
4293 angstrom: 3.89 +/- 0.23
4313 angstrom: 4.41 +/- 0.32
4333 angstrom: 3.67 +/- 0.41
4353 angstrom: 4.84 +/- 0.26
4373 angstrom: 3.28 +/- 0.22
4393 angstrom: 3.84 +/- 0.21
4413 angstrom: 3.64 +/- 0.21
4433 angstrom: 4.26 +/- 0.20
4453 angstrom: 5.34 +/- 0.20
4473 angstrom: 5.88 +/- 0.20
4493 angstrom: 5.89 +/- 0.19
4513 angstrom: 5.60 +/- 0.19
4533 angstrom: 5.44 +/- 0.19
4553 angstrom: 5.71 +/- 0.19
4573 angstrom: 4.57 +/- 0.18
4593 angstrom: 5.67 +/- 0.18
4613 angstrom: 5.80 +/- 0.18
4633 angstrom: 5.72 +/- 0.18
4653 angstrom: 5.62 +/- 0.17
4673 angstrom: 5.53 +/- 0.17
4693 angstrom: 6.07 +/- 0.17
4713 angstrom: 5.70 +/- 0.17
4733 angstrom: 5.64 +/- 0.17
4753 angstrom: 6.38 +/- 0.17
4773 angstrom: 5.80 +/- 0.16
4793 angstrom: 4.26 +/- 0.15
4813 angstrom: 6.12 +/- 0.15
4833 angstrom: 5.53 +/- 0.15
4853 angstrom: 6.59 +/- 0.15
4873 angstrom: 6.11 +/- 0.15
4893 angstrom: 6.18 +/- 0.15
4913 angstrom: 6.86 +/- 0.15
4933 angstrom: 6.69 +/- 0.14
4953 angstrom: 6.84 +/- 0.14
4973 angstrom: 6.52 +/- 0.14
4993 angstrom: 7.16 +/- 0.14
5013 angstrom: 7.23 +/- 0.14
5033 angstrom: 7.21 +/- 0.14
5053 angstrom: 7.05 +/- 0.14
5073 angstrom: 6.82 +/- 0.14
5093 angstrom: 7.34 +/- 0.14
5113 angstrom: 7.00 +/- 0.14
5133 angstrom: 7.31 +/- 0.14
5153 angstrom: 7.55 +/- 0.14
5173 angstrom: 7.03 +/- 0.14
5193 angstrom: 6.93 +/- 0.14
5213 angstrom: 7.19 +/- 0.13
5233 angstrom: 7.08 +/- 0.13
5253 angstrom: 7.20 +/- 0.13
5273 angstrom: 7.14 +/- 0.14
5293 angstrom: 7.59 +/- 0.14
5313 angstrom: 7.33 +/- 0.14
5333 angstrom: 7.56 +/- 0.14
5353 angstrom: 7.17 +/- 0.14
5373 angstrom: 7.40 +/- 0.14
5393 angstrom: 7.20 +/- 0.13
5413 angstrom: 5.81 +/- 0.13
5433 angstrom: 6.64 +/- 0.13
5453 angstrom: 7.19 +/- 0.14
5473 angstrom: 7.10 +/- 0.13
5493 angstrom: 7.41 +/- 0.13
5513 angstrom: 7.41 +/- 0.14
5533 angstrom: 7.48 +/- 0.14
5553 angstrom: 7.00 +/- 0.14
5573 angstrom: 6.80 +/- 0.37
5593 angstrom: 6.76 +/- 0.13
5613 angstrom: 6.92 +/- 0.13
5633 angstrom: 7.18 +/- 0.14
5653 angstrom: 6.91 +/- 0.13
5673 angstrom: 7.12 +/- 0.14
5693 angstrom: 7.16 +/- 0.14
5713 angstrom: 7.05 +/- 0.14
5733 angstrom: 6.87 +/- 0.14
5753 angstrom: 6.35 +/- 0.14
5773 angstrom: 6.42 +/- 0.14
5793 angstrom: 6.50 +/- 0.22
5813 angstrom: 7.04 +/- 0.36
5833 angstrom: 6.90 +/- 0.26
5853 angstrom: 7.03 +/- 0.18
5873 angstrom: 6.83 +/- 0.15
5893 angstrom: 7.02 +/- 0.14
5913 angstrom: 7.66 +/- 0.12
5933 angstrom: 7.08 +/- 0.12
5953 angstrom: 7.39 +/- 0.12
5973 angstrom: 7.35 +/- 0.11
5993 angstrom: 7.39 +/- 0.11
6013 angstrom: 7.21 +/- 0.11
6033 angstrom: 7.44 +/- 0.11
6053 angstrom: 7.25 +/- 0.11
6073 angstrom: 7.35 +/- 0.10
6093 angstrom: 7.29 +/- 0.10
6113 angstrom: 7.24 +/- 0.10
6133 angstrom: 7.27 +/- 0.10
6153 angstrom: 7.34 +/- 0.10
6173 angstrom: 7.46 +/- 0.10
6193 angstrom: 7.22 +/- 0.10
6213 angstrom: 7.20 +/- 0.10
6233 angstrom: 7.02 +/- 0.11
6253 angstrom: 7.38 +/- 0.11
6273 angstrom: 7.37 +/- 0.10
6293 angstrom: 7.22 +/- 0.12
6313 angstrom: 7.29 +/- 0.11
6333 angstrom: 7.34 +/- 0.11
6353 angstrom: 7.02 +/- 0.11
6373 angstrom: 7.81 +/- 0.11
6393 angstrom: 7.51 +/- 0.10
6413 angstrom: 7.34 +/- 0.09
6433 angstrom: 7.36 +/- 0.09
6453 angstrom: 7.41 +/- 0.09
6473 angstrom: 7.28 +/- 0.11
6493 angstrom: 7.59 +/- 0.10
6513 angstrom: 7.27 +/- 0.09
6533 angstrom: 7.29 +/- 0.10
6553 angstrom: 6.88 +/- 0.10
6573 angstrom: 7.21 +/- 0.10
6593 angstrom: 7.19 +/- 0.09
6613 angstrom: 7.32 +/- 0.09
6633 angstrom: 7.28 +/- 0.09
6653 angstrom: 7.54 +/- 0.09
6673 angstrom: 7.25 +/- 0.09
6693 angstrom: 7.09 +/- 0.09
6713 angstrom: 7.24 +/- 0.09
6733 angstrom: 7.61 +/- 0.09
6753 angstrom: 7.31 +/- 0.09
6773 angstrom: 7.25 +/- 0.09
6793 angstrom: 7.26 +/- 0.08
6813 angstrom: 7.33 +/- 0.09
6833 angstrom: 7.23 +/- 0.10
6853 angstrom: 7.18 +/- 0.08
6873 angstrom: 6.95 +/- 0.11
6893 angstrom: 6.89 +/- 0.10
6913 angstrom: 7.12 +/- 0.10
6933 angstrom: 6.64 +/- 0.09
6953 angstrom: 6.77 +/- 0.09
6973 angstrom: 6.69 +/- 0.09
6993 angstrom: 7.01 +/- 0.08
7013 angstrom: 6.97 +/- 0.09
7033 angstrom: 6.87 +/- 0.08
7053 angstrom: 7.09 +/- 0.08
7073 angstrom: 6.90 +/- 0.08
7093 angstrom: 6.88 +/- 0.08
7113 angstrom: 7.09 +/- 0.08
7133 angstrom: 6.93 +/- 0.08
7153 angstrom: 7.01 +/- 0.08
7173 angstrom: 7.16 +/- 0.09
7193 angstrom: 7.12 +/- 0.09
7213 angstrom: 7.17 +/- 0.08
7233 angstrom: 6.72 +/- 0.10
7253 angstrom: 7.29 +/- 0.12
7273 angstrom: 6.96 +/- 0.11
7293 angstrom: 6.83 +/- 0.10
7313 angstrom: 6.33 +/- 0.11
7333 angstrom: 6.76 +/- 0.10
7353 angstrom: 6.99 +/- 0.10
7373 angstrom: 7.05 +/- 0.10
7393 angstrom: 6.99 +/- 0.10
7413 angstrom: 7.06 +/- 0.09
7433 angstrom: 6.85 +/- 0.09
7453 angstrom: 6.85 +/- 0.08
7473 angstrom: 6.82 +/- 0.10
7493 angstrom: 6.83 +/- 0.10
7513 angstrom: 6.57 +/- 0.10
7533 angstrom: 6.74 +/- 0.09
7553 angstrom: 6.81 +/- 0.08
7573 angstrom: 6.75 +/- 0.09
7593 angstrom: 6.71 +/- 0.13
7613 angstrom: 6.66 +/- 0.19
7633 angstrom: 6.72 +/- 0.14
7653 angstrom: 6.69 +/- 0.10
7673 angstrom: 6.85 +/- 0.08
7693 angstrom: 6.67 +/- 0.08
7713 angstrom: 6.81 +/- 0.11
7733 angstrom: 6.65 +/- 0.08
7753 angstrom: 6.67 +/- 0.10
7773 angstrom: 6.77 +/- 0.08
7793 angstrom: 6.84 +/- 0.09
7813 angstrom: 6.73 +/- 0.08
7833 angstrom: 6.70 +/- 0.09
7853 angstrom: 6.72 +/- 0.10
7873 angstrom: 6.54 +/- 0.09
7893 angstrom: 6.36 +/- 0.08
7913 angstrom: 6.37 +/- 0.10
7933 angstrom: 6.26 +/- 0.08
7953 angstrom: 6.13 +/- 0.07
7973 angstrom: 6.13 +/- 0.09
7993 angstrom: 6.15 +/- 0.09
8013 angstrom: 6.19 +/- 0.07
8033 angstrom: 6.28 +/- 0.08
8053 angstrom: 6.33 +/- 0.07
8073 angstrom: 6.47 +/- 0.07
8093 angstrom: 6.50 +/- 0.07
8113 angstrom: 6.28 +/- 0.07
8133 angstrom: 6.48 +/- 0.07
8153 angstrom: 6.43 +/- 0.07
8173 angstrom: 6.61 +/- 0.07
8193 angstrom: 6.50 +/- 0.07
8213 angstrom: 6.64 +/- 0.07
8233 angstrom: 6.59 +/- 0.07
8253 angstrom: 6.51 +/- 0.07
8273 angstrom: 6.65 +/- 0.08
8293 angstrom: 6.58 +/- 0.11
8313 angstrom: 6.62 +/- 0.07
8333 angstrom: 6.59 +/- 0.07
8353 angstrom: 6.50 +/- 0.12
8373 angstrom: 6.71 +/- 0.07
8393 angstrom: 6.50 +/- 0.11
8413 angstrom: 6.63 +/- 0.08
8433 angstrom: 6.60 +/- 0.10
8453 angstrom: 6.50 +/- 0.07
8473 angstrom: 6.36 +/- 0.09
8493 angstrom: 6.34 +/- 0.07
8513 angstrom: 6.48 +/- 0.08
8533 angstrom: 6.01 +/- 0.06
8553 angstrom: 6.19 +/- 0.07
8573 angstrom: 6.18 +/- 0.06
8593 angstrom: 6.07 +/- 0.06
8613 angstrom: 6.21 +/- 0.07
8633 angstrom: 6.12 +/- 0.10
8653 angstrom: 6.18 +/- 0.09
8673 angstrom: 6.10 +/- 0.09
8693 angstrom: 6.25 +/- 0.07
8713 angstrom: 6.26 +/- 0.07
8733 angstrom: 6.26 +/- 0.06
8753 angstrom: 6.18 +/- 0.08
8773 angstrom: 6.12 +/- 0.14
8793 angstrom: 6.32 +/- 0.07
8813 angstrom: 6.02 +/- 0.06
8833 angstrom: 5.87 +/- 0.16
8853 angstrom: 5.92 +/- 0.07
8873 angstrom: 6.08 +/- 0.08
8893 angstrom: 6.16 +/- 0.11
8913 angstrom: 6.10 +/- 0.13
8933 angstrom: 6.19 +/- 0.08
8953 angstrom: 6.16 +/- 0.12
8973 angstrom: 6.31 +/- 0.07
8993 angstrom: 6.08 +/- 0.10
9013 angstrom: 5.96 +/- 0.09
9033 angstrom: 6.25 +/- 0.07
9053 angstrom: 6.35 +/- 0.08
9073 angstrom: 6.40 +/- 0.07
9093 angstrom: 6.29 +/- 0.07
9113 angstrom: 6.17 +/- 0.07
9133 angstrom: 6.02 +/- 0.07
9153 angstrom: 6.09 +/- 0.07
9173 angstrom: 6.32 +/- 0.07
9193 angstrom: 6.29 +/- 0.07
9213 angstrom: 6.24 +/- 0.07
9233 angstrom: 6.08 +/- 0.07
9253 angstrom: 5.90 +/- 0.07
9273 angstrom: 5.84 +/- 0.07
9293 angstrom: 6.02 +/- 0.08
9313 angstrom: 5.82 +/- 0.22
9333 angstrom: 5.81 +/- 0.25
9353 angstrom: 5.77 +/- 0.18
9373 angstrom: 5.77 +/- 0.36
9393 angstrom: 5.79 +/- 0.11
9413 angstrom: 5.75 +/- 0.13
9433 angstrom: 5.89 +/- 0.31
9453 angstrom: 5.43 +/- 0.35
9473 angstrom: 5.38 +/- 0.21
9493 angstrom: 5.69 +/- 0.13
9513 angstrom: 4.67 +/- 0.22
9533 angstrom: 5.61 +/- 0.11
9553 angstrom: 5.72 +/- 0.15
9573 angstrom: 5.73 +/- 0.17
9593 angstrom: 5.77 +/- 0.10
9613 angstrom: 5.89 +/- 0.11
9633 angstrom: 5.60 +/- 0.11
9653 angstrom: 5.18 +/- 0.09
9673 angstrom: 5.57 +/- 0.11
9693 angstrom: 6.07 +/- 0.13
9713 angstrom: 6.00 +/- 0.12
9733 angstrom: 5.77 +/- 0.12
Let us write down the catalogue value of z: 0.11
